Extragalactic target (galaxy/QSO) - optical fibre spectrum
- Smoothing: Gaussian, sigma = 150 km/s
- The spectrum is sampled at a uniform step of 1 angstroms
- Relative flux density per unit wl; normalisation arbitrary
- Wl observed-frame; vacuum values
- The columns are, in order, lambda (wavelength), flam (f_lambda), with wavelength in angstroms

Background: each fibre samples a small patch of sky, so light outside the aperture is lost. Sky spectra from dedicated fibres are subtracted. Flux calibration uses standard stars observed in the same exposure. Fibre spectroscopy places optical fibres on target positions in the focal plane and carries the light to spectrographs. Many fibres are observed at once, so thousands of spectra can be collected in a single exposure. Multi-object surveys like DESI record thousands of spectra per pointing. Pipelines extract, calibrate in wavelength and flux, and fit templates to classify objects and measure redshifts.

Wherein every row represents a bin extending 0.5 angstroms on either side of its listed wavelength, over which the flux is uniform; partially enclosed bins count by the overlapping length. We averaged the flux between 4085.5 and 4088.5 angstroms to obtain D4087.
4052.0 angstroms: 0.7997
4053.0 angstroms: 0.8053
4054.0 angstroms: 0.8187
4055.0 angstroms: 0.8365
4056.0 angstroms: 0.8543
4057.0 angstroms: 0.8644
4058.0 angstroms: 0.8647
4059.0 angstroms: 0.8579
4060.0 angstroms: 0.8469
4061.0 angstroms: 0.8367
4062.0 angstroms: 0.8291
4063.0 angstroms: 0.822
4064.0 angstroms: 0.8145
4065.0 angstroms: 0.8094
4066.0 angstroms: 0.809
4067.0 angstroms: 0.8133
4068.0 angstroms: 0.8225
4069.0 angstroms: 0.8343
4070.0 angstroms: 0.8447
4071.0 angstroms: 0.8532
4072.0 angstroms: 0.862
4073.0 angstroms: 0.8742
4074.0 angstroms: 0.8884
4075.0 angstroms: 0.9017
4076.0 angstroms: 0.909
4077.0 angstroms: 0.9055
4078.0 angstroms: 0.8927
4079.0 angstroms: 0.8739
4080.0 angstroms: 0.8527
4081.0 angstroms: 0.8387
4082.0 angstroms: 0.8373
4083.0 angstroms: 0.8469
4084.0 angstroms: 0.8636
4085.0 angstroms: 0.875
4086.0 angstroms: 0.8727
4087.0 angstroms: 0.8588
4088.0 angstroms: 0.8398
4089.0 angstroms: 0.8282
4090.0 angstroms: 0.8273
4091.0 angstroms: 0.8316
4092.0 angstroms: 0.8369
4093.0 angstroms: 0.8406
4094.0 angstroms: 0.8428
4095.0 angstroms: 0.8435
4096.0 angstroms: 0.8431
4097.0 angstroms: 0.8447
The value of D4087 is 0.857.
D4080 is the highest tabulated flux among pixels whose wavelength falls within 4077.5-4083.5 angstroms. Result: 0.8927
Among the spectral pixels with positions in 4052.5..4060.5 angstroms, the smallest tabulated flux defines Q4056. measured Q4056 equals 0.8053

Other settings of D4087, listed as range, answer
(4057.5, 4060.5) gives 0.856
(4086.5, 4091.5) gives 0.837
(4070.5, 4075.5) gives 0.876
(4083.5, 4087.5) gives 0.868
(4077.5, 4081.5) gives 0.865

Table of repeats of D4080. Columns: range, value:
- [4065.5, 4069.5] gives 0.8343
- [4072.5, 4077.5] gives 0.909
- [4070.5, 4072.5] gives 0.862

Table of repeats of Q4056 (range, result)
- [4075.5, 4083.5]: 0.8373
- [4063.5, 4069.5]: 0.809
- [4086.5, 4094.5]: 0.8273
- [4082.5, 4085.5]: 0.8469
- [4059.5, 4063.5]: 0.822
